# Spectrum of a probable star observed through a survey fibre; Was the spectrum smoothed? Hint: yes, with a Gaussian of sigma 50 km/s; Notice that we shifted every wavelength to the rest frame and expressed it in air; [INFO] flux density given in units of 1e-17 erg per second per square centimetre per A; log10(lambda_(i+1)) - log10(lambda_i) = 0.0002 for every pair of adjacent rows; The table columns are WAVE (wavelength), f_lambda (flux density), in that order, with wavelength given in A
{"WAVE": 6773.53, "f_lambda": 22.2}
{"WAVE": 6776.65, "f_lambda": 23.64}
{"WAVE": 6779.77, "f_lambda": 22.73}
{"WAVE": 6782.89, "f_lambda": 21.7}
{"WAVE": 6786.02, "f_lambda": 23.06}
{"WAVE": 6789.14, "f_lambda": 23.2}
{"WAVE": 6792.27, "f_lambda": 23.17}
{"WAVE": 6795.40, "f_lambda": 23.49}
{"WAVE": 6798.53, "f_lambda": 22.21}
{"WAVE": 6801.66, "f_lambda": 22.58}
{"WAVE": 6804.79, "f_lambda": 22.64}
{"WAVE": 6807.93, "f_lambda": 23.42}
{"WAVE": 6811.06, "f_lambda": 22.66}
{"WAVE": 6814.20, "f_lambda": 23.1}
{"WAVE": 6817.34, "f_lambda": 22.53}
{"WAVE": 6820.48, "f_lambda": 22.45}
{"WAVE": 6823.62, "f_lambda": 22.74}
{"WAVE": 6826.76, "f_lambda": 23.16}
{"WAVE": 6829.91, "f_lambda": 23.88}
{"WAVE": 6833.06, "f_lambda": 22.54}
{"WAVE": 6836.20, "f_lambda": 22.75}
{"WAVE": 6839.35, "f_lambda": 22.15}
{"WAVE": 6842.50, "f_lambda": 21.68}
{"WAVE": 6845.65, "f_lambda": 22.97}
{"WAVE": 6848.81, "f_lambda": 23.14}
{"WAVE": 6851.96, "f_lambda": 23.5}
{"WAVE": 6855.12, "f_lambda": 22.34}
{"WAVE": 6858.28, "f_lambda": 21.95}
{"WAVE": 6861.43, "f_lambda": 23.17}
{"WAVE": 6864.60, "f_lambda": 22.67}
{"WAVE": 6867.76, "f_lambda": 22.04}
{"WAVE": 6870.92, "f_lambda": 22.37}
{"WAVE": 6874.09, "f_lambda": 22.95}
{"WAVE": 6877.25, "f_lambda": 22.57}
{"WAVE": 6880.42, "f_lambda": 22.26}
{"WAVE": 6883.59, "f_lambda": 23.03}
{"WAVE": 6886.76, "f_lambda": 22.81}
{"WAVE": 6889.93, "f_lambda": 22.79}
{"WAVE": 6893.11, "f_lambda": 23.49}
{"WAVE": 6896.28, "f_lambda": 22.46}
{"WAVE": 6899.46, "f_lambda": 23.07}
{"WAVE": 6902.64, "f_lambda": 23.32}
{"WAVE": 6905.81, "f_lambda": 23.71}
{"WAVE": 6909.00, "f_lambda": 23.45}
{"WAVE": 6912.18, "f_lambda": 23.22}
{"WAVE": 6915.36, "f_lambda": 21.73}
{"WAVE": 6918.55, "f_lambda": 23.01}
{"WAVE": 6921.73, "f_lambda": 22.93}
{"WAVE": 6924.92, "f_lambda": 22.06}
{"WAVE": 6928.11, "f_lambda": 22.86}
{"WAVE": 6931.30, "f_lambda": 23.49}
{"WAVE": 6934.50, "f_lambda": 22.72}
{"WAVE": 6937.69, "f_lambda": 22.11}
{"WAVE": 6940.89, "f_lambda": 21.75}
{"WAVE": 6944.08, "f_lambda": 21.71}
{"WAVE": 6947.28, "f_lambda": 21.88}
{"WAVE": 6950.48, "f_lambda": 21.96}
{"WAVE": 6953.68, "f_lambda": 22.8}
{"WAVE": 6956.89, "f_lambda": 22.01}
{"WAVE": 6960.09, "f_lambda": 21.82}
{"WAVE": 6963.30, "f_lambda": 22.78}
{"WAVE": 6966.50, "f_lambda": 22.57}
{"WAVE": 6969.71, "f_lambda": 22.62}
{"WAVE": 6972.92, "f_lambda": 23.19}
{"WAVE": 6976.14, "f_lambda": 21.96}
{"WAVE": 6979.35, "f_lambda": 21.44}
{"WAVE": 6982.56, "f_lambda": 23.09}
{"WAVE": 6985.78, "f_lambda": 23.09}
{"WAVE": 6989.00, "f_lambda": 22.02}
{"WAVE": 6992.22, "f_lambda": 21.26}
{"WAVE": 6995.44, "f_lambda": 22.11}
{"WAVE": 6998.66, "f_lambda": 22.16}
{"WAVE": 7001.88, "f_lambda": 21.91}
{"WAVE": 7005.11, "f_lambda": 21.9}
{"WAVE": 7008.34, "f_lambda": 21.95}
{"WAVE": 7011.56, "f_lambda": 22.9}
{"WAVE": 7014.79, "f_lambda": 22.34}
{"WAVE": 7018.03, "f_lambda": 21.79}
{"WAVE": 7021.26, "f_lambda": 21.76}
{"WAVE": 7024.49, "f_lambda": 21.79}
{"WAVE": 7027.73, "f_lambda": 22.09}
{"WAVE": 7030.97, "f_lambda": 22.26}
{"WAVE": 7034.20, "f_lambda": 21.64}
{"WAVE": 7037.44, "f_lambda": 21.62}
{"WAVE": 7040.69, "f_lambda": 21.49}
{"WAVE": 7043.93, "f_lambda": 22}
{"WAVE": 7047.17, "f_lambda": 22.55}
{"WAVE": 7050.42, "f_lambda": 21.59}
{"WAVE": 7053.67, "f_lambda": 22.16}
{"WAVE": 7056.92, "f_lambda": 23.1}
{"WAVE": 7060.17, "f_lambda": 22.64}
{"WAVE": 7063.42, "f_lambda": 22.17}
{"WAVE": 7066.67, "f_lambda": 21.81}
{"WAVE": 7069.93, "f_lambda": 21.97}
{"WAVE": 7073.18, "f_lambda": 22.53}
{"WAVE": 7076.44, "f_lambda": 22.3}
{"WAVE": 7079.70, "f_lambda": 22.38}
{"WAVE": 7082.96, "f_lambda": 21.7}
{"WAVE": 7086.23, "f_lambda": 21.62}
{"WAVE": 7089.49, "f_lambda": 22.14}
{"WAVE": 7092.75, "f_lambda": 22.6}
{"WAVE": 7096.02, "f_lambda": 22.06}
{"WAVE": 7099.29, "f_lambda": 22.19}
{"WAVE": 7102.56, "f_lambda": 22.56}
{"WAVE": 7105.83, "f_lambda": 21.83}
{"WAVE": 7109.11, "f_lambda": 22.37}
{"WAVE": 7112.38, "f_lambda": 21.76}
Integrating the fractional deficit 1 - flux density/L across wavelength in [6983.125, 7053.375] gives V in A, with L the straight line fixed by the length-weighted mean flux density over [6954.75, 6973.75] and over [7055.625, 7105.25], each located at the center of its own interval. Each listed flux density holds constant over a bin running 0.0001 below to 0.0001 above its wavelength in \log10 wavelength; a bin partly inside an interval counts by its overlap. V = 1.1 A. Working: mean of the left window 22.5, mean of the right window 22.2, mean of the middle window 22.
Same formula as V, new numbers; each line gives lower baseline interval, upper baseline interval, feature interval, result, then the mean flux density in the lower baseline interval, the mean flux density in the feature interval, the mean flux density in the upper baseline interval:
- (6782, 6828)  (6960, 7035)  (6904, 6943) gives -0.5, 22.8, 22.7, 22.2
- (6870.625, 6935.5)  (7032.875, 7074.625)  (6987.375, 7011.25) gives 0.5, 22.9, 22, 22.1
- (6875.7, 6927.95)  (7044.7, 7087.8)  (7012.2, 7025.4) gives 0.2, 22.9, 22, 22.2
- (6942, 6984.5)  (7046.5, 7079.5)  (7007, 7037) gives 0.3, 22.3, 22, 22.3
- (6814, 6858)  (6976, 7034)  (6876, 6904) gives -0.4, 22.7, 22.9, 22.1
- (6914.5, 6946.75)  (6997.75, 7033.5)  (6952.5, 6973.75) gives -0.2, 22.4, 22.5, 22.1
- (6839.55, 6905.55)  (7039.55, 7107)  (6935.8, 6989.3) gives 0.5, 22.7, 22.3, 22.2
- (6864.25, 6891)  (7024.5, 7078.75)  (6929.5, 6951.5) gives 0.2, 22.6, 22.2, 22.1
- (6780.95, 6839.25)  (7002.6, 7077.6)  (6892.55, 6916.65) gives -0.6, 22.8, 23.1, 22.1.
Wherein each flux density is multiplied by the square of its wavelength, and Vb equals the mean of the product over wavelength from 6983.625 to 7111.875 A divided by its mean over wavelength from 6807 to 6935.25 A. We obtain 1.02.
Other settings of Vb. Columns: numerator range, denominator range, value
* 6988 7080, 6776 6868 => 1.03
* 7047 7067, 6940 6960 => 1.04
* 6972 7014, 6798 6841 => 1.03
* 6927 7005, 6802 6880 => 1.02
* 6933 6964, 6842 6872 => 1.00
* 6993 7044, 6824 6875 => 1.02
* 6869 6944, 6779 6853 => 1.02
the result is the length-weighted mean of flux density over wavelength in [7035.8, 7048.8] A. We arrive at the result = 21.9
